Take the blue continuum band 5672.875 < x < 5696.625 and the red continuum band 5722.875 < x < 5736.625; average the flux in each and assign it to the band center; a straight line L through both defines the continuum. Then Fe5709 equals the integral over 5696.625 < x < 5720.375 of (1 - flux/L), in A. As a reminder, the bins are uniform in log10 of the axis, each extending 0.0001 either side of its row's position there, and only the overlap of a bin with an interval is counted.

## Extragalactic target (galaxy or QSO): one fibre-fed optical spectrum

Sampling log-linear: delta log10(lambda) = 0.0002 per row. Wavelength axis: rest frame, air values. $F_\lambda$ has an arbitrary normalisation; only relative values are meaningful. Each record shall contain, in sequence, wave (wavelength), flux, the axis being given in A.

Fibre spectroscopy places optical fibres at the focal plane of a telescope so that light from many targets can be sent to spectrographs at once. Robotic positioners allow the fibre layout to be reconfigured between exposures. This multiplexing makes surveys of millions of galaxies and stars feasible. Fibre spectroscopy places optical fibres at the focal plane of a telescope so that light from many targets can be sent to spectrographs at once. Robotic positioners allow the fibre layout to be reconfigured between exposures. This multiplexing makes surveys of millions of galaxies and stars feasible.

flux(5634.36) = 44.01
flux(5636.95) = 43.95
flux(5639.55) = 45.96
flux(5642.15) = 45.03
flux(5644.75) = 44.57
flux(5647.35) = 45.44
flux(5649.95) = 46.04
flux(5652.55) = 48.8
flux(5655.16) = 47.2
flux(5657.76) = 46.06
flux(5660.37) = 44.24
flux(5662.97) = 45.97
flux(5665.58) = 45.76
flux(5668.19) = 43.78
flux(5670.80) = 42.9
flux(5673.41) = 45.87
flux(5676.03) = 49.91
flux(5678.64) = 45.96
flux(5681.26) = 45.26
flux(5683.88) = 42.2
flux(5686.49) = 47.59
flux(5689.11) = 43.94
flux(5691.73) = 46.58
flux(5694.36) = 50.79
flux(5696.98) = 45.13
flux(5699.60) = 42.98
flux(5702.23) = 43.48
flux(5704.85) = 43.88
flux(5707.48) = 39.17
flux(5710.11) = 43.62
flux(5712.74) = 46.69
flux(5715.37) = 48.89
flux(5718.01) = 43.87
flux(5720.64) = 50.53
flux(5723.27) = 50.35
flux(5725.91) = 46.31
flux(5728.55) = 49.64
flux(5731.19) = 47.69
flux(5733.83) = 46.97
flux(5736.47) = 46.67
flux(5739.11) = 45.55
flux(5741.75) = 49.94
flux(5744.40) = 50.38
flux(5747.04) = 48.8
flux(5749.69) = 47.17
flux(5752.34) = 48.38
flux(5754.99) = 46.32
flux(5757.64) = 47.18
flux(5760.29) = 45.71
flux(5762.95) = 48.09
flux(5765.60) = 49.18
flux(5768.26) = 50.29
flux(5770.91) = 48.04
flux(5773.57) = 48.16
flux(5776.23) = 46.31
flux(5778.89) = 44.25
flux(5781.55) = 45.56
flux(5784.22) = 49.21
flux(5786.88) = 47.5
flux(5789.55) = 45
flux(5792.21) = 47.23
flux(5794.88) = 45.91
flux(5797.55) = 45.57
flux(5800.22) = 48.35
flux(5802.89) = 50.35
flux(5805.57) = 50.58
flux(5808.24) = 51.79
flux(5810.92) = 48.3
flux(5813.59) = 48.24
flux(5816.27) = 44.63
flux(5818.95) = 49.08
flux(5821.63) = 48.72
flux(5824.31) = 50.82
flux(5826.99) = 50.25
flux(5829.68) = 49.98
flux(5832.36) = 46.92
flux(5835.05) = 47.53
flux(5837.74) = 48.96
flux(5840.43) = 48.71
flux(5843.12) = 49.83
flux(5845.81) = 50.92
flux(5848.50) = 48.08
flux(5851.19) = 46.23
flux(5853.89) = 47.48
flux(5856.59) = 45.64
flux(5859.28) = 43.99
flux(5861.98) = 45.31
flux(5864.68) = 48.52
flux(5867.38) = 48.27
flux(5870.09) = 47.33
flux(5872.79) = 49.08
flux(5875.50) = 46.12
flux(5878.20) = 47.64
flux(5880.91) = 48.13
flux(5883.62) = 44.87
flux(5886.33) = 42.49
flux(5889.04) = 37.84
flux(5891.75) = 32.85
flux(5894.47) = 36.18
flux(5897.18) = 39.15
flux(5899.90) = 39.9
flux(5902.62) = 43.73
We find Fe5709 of 1.38 A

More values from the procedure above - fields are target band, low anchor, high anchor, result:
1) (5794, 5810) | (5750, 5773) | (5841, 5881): -0.4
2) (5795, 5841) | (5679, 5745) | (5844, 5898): -3.4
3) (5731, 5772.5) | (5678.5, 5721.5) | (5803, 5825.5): -0.8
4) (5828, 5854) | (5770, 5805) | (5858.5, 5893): -1.6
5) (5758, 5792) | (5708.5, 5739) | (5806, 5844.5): 0.6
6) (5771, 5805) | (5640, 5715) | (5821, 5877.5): 0.0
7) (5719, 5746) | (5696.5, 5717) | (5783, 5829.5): -1.8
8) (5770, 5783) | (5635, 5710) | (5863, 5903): -0.6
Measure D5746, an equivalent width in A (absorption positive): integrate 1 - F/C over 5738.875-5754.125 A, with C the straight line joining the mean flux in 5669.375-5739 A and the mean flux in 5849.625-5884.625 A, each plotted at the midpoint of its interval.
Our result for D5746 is -0.75 A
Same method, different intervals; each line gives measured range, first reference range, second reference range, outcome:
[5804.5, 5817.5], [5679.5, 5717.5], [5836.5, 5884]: -0.5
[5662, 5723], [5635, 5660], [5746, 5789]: 1.2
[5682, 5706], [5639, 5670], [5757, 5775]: 0.7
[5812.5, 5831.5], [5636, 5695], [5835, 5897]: -1.3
